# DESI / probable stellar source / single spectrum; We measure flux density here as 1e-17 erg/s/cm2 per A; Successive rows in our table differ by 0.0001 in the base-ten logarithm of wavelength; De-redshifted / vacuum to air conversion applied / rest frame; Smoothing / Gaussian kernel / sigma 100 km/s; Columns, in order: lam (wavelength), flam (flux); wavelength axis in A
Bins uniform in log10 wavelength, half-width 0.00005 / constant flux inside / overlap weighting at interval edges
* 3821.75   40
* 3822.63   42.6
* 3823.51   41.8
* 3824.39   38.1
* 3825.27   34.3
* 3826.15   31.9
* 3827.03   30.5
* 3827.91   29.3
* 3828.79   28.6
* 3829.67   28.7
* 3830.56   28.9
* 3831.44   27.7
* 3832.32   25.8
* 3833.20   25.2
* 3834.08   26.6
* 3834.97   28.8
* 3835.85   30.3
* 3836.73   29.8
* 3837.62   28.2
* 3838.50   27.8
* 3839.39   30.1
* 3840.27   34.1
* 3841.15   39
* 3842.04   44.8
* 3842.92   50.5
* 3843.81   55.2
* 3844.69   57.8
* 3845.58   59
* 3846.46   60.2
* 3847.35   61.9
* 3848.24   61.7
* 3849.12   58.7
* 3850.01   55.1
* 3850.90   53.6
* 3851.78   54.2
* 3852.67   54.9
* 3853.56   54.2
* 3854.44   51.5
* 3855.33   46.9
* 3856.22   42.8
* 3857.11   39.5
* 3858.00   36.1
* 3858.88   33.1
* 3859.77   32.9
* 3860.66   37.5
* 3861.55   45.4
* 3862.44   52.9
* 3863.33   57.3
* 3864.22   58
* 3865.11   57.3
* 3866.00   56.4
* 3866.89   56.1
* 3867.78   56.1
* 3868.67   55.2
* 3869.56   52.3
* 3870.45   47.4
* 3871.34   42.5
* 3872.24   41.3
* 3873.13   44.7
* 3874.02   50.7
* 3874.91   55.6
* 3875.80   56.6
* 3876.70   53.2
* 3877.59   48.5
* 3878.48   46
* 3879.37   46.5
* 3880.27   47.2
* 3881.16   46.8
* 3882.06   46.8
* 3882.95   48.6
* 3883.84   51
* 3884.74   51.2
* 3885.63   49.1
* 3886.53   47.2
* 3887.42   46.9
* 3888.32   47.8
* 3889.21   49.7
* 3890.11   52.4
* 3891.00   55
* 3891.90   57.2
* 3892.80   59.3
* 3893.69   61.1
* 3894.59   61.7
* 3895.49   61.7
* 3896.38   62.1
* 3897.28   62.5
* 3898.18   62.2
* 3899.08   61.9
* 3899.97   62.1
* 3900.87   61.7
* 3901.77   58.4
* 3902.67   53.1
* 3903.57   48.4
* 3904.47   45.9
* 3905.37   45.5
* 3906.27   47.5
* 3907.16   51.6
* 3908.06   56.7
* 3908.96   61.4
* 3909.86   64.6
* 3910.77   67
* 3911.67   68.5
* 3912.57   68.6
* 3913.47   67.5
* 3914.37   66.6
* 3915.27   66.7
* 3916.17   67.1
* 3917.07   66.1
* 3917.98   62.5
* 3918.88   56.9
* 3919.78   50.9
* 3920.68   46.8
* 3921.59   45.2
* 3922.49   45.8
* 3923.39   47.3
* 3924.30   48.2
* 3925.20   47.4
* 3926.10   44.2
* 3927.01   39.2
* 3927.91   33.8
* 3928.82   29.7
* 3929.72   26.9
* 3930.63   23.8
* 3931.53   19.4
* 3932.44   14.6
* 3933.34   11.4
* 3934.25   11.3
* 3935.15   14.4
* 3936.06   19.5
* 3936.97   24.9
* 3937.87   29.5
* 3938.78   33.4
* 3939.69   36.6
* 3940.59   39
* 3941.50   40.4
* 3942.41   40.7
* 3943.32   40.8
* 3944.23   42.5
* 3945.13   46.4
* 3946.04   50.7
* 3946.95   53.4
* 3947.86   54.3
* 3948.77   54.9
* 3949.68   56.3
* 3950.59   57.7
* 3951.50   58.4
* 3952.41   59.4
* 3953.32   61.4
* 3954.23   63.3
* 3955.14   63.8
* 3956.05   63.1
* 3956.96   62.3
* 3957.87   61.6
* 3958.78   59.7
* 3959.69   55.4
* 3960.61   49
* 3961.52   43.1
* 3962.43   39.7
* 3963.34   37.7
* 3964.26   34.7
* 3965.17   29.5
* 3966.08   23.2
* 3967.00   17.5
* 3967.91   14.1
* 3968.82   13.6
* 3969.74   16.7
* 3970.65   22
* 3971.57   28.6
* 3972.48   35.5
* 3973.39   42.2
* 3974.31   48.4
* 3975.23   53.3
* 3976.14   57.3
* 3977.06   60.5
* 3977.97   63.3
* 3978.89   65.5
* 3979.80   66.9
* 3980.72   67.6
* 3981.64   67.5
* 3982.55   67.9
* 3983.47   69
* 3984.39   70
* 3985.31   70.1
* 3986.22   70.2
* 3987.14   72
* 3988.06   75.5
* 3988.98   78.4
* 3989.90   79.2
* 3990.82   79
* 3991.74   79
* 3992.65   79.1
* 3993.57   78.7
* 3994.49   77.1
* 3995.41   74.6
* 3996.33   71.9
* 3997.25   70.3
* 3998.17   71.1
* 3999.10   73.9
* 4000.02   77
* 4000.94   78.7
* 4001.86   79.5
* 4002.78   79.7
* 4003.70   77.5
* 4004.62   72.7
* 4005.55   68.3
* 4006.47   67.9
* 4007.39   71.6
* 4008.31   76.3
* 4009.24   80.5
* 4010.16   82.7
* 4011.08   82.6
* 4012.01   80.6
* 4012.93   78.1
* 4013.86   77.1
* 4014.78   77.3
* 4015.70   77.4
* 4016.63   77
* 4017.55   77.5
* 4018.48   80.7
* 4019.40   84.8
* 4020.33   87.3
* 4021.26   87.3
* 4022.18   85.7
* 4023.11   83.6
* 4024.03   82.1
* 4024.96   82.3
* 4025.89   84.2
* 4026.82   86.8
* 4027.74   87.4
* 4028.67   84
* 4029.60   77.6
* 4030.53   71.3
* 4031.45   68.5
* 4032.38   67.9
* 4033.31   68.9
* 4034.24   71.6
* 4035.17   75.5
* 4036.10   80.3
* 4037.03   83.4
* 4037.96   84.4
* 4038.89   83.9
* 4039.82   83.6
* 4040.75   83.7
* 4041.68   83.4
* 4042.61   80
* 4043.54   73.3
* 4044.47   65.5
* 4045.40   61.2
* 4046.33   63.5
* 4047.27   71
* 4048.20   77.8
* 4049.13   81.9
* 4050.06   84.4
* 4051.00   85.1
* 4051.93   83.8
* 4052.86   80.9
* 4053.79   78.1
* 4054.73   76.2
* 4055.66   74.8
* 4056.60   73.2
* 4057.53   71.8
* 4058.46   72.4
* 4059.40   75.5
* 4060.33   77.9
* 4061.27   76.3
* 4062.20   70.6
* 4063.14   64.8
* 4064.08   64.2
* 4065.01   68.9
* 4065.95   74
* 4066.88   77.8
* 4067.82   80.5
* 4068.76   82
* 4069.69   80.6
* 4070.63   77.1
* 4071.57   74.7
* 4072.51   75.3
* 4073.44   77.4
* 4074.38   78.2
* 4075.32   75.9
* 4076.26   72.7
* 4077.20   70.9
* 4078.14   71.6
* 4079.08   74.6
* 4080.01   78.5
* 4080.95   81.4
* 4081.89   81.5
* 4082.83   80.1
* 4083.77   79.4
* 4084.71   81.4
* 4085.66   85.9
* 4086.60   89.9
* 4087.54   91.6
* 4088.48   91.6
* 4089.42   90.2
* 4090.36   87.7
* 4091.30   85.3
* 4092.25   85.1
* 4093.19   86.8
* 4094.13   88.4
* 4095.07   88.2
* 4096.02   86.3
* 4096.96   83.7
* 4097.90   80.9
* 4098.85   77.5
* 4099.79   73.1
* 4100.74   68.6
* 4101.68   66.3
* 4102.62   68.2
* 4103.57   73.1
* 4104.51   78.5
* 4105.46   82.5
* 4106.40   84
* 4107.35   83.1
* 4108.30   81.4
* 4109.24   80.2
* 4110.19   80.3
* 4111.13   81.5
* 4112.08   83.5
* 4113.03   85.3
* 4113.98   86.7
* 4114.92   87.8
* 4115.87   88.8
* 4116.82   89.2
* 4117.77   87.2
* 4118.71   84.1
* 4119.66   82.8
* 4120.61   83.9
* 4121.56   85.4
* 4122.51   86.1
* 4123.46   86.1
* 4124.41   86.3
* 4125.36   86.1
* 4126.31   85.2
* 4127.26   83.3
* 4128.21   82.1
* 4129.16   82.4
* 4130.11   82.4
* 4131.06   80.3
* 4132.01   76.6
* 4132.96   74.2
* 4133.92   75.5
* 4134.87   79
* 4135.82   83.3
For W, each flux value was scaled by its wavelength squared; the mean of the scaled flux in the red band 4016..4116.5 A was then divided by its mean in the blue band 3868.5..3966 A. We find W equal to 1.7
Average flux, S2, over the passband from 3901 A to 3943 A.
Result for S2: 44.7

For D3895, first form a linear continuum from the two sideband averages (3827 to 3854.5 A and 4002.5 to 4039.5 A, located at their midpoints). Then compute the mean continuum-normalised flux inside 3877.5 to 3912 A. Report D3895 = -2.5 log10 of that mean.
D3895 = -0.03 mag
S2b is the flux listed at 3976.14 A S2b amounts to 57.3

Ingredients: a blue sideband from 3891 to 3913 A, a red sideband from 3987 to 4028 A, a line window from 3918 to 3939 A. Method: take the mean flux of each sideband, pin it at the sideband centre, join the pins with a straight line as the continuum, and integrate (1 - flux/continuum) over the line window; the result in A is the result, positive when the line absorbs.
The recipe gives 9.77 A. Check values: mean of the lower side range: 58.7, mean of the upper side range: 78.5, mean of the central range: 33.8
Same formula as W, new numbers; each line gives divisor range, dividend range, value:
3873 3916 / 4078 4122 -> 1.65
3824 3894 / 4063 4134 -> 2.00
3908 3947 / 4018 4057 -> 1.90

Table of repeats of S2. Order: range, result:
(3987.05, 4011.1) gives 76.1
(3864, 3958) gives 49.9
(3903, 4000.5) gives 51.4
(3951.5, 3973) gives 41.9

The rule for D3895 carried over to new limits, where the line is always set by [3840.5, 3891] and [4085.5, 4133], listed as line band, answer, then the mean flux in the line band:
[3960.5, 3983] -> 0.46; 42.5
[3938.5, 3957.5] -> 0.19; 51.6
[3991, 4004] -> -0.13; 76.4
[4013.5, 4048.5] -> -0.09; 78.4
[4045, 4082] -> 0.02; 75.4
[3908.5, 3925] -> -0.04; 59.1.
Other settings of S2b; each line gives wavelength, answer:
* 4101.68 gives 66.3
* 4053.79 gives 78.1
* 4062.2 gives 70.6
